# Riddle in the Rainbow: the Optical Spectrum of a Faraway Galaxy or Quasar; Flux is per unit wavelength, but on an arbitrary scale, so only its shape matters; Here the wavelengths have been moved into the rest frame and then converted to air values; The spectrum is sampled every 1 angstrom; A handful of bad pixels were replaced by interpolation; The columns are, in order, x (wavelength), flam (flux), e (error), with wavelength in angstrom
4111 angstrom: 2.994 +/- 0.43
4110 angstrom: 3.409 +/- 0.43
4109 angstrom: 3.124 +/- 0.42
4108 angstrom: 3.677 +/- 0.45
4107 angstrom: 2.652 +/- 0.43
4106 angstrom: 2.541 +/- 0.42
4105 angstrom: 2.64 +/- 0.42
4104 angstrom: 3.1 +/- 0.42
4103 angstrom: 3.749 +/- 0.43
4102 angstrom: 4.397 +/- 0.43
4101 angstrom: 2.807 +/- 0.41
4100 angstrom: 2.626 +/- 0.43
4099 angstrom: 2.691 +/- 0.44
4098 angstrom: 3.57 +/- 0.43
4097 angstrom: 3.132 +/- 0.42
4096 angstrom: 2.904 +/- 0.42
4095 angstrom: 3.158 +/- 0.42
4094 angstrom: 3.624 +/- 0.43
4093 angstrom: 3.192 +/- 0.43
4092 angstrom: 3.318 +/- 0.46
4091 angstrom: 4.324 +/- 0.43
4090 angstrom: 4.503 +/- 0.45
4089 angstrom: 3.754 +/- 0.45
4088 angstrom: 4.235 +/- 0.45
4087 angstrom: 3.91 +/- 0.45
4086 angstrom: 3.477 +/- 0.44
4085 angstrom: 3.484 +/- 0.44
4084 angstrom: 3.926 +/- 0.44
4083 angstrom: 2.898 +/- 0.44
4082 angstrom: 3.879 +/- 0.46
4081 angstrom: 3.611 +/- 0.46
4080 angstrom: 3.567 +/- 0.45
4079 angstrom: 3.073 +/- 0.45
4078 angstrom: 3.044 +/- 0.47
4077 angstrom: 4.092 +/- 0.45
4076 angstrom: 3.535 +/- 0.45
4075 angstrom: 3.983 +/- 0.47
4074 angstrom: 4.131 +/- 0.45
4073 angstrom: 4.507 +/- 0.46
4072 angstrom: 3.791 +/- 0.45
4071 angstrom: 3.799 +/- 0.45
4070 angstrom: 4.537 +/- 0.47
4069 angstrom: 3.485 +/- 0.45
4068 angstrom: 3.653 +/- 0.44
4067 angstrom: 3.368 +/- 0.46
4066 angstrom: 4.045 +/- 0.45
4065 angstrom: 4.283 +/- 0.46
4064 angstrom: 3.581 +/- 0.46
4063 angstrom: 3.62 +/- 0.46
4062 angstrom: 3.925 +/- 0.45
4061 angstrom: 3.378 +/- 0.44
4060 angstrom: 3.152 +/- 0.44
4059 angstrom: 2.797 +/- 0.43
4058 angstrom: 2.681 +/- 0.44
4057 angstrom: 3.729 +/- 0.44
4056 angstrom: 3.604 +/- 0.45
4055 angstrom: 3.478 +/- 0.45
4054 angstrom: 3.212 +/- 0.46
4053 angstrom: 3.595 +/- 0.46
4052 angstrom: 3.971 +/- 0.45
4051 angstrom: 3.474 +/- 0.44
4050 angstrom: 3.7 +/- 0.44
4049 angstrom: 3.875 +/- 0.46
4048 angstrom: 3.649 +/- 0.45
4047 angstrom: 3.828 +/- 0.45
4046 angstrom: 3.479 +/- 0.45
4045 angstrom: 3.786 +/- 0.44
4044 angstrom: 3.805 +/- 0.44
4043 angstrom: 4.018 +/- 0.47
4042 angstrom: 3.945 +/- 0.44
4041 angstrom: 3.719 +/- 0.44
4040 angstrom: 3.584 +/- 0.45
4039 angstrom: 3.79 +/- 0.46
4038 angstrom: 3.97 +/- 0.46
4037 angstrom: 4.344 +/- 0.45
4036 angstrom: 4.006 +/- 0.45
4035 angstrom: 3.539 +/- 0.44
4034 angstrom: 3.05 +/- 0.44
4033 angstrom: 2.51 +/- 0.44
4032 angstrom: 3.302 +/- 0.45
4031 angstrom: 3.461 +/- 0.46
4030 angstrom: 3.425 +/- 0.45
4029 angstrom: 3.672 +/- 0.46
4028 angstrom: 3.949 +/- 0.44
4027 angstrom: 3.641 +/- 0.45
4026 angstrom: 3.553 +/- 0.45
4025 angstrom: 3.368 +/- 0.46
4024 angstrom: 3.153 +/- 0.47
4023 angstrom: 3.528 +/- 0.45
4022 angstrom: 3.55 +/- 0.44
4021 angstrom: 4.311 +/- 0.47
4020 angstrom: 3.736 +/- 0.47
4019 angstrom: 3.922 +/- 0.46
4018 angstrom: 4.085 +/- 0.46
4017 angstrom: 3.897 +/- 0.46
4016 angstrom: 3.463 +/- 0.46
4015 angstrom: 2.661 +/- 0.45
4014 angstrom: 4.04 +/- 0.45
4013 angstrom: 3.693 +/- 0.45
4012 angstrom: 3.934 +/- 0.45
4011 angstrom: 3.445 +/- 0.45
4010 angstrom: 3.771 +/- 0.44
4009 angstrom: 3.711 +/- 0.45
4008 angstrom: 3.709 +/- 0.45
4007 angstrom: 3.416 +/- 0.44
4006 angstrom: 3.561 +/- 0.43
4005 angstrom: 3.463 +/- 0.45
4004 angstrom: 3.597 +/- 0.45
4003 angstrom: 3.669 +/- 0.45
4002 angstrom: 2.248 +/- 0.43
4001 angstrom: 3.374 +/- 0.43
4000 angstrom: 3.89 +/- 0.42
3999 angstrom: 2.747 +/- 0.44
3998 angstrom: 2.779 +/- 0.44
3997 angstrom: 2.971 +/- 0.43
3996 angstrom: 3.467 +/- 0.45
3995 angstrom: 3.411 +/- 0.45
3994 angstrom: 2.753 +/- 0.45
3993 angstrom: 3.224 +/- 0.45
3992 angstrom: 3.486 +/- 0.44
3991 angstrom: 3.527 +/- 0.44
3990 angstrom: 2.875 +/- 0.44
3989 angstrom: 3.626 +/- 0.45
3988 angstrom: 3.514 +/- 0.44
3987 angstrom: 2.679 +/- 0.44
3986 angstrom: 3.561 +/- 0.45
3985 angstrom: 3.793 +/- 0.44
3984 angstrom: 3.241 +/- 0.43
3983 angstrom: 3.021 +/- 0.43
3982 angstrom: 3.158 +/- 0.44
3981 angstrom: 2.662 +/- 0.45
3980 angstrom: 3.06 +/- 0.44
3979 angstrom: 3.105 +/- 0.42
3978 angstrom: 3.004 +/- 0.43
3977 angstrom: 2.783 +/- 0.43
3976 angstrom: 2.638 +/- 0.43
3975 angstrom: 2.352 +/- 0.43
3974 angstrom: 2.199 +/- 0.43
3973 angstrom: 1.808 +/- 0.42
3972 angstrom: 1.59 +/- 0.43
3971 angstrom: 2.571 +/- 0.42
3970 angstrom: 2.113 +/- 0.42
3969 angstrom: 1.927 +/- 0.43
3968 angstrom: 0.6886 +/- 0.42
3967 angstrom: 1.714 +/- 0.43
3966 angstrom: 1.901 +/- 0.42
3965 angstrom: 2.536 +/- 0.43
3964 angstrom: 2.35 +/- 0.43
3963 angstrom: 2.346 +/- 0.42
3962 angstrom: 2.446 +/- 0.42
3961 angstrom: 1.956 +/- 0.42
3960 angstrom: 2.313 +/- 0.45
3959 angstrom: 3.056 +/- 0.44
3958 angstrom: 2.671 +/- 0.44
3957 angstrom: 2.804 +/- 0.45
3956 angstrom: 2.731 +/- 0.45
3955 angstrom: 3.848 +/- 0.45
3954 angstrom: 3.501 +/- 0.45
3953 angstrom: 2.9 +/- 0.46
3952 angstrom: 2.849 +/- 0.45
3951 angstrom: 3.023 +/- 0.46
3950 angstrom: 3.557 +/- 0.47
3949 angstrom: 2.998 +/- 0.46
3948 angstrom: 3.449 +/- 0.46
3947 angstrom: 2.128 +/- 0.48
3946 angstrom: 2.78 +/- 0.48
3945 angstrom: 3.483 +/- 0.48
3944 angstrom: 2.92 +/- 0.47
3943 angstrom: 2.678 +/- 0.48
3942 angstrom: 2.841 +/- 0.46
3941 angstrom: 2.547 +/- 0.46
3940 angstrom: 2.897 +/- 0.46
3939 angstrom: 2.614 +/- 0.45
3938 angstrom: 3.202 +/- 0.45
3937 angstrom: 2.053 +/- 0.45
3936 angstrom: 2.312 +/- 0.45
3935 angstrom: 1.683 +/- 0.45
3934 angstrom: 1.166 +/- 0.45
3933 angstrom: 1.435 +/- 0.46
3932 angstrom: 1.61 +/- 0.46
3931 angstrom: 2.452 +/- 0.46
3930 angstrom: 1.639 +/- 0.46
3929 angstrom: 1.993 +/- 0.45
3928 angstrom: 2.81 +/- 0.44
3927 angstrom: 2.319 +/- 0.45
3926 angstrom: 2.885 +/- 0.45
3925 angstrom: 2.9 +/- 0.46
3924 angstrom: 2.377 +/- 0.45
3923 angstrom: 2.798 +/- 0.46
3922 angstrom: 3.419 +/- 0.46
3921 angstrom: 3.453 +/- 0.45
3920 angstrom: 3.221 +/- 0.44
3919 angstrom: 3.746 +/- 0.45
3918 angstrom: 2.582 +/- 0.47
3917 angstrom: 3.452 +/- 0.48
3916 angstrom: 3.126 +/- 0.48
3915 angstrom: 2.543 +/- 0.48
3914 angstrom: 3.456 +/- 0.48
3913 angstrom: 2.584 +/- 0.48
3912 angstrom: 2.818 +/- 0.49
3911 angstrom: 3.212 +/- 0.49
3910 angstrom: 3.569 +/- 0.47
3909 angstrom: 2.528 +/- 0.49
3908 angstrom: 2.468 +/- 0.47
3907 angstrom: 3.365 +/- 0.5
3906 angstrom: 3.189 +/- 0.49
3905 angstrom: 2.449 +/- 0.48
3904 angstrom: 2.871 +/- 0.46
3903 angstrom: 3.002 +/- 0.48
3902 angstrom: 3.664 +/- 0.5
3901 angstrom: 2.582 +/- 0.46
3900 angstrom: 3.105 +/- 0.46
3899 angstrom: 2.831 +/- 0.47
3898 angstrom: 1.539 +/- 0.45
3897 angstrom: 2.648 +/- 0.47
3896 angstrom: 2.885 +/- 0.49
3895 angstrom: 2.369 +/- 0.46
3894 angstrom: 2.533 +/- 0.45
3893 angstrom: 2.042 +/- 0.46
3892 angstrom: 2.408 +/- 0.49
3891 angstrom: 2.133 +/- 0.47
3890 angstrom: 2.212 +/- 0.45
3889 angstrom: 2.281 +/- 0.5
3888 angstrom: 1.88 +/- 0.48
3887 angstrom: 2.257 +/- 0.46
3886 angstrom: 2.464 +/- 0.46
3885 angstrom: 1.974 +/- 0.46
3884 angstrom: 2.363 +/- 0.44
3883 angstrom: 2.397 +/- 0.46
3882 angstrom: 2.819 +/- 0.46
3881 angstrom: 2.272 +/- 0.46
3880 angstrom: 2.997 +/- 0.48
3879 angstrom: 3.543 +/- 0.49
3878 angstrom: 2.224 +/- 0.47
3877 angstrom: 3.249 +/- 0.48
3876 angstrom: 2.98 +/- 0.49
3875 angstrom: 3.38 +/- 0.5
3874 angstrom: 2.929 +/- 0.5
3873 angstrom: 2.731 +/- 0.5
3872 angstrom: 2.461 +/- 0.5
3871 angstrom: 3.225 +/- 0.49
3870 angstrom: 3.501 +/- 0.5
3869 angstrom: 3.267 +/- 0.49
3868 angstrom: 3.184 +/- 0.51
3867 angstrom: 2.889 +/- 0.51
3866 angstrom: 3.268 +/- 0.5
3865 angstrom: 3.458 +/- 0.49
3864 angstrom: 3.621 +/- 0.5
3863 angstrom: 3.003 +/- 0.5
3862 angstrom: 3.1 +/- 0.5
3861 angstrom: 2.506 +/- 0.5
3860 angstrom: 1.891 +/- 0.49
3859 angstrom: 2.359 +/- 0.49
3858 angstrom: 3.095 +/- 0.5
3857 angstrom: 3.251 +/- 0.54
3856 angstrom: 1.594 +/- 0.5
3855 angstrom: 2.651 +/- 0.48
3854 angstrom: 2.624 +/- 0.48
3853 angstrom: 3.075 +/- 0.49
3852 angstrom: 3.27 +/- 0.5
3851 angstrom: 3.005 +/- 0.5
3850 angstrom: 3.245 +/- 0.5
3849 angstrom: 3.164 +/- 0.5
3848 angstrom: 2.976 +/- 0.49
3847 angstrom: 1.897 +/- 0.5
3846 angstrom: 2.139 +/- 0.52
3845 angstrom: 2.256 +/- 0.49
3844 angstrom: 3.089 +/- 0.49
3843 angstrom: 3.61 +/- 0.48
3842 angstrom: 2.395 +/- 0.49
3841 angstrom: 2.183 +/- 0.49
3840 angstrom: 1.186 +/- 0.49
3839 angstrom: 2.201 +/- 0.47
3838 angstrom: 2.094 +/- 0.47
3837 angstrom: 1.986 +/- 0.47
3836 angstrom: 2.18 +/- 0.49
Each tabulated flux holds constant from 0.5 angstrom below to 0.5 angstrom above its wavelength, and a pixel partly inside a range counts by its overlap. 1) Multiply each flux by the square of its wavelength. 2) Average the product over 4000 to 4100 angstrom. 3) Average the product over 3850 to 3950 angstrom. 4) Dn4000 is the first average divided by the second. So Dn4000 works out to 1.42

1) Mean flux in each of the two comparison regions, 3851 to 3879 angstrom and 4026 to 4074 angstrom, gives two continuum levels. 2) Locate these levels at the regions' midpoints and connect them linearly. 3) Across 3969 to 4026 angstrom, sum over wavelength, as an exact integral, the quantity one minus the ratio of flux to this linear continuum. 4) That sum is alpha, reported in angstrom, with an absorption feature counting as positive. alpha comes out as 3.89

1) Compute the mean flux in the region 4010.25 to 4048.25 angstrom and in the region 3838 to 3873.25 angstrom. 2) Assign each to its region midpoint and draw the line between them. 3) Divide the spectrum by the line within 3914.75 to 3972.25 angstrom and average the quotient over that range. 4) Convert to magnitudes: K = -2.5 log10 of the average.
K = 0.23 mag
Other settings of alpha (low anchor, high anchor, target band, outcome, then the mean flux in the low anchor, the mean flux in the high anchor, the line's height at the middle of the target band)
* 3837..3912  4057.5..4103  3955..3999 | 6.06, 2.71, 3.59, 3.15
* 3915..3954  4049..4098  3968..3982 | 2.66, 2.7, 3.63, 2.97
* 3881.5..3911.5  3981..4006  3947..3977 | 5.13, 2.6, 3.25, 3.04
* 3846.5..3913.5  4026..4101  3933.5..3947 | 2.26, 2.77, 3.61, 3.04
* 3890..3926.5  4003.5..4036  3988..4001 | 0.62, 2.85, 3.57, 3.41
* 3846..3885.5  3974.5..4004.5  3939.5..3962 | 1.13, 2.85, 3.14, 3.05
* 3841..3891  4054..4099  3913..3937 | 3.41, 2.76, 3.62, 3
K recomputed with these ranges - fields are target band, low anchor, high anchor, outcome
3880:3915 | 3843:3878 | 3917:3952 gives 0.059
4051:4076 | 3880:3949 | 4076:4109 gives -0.118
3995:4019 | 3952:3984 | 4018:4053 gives -0.091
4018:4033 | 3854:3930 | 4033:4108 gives -0.067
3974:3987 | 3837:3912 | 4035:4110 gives 0.069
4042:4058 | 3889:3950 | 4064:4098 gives -0.046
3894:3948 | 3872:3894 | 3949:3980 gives -0.070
